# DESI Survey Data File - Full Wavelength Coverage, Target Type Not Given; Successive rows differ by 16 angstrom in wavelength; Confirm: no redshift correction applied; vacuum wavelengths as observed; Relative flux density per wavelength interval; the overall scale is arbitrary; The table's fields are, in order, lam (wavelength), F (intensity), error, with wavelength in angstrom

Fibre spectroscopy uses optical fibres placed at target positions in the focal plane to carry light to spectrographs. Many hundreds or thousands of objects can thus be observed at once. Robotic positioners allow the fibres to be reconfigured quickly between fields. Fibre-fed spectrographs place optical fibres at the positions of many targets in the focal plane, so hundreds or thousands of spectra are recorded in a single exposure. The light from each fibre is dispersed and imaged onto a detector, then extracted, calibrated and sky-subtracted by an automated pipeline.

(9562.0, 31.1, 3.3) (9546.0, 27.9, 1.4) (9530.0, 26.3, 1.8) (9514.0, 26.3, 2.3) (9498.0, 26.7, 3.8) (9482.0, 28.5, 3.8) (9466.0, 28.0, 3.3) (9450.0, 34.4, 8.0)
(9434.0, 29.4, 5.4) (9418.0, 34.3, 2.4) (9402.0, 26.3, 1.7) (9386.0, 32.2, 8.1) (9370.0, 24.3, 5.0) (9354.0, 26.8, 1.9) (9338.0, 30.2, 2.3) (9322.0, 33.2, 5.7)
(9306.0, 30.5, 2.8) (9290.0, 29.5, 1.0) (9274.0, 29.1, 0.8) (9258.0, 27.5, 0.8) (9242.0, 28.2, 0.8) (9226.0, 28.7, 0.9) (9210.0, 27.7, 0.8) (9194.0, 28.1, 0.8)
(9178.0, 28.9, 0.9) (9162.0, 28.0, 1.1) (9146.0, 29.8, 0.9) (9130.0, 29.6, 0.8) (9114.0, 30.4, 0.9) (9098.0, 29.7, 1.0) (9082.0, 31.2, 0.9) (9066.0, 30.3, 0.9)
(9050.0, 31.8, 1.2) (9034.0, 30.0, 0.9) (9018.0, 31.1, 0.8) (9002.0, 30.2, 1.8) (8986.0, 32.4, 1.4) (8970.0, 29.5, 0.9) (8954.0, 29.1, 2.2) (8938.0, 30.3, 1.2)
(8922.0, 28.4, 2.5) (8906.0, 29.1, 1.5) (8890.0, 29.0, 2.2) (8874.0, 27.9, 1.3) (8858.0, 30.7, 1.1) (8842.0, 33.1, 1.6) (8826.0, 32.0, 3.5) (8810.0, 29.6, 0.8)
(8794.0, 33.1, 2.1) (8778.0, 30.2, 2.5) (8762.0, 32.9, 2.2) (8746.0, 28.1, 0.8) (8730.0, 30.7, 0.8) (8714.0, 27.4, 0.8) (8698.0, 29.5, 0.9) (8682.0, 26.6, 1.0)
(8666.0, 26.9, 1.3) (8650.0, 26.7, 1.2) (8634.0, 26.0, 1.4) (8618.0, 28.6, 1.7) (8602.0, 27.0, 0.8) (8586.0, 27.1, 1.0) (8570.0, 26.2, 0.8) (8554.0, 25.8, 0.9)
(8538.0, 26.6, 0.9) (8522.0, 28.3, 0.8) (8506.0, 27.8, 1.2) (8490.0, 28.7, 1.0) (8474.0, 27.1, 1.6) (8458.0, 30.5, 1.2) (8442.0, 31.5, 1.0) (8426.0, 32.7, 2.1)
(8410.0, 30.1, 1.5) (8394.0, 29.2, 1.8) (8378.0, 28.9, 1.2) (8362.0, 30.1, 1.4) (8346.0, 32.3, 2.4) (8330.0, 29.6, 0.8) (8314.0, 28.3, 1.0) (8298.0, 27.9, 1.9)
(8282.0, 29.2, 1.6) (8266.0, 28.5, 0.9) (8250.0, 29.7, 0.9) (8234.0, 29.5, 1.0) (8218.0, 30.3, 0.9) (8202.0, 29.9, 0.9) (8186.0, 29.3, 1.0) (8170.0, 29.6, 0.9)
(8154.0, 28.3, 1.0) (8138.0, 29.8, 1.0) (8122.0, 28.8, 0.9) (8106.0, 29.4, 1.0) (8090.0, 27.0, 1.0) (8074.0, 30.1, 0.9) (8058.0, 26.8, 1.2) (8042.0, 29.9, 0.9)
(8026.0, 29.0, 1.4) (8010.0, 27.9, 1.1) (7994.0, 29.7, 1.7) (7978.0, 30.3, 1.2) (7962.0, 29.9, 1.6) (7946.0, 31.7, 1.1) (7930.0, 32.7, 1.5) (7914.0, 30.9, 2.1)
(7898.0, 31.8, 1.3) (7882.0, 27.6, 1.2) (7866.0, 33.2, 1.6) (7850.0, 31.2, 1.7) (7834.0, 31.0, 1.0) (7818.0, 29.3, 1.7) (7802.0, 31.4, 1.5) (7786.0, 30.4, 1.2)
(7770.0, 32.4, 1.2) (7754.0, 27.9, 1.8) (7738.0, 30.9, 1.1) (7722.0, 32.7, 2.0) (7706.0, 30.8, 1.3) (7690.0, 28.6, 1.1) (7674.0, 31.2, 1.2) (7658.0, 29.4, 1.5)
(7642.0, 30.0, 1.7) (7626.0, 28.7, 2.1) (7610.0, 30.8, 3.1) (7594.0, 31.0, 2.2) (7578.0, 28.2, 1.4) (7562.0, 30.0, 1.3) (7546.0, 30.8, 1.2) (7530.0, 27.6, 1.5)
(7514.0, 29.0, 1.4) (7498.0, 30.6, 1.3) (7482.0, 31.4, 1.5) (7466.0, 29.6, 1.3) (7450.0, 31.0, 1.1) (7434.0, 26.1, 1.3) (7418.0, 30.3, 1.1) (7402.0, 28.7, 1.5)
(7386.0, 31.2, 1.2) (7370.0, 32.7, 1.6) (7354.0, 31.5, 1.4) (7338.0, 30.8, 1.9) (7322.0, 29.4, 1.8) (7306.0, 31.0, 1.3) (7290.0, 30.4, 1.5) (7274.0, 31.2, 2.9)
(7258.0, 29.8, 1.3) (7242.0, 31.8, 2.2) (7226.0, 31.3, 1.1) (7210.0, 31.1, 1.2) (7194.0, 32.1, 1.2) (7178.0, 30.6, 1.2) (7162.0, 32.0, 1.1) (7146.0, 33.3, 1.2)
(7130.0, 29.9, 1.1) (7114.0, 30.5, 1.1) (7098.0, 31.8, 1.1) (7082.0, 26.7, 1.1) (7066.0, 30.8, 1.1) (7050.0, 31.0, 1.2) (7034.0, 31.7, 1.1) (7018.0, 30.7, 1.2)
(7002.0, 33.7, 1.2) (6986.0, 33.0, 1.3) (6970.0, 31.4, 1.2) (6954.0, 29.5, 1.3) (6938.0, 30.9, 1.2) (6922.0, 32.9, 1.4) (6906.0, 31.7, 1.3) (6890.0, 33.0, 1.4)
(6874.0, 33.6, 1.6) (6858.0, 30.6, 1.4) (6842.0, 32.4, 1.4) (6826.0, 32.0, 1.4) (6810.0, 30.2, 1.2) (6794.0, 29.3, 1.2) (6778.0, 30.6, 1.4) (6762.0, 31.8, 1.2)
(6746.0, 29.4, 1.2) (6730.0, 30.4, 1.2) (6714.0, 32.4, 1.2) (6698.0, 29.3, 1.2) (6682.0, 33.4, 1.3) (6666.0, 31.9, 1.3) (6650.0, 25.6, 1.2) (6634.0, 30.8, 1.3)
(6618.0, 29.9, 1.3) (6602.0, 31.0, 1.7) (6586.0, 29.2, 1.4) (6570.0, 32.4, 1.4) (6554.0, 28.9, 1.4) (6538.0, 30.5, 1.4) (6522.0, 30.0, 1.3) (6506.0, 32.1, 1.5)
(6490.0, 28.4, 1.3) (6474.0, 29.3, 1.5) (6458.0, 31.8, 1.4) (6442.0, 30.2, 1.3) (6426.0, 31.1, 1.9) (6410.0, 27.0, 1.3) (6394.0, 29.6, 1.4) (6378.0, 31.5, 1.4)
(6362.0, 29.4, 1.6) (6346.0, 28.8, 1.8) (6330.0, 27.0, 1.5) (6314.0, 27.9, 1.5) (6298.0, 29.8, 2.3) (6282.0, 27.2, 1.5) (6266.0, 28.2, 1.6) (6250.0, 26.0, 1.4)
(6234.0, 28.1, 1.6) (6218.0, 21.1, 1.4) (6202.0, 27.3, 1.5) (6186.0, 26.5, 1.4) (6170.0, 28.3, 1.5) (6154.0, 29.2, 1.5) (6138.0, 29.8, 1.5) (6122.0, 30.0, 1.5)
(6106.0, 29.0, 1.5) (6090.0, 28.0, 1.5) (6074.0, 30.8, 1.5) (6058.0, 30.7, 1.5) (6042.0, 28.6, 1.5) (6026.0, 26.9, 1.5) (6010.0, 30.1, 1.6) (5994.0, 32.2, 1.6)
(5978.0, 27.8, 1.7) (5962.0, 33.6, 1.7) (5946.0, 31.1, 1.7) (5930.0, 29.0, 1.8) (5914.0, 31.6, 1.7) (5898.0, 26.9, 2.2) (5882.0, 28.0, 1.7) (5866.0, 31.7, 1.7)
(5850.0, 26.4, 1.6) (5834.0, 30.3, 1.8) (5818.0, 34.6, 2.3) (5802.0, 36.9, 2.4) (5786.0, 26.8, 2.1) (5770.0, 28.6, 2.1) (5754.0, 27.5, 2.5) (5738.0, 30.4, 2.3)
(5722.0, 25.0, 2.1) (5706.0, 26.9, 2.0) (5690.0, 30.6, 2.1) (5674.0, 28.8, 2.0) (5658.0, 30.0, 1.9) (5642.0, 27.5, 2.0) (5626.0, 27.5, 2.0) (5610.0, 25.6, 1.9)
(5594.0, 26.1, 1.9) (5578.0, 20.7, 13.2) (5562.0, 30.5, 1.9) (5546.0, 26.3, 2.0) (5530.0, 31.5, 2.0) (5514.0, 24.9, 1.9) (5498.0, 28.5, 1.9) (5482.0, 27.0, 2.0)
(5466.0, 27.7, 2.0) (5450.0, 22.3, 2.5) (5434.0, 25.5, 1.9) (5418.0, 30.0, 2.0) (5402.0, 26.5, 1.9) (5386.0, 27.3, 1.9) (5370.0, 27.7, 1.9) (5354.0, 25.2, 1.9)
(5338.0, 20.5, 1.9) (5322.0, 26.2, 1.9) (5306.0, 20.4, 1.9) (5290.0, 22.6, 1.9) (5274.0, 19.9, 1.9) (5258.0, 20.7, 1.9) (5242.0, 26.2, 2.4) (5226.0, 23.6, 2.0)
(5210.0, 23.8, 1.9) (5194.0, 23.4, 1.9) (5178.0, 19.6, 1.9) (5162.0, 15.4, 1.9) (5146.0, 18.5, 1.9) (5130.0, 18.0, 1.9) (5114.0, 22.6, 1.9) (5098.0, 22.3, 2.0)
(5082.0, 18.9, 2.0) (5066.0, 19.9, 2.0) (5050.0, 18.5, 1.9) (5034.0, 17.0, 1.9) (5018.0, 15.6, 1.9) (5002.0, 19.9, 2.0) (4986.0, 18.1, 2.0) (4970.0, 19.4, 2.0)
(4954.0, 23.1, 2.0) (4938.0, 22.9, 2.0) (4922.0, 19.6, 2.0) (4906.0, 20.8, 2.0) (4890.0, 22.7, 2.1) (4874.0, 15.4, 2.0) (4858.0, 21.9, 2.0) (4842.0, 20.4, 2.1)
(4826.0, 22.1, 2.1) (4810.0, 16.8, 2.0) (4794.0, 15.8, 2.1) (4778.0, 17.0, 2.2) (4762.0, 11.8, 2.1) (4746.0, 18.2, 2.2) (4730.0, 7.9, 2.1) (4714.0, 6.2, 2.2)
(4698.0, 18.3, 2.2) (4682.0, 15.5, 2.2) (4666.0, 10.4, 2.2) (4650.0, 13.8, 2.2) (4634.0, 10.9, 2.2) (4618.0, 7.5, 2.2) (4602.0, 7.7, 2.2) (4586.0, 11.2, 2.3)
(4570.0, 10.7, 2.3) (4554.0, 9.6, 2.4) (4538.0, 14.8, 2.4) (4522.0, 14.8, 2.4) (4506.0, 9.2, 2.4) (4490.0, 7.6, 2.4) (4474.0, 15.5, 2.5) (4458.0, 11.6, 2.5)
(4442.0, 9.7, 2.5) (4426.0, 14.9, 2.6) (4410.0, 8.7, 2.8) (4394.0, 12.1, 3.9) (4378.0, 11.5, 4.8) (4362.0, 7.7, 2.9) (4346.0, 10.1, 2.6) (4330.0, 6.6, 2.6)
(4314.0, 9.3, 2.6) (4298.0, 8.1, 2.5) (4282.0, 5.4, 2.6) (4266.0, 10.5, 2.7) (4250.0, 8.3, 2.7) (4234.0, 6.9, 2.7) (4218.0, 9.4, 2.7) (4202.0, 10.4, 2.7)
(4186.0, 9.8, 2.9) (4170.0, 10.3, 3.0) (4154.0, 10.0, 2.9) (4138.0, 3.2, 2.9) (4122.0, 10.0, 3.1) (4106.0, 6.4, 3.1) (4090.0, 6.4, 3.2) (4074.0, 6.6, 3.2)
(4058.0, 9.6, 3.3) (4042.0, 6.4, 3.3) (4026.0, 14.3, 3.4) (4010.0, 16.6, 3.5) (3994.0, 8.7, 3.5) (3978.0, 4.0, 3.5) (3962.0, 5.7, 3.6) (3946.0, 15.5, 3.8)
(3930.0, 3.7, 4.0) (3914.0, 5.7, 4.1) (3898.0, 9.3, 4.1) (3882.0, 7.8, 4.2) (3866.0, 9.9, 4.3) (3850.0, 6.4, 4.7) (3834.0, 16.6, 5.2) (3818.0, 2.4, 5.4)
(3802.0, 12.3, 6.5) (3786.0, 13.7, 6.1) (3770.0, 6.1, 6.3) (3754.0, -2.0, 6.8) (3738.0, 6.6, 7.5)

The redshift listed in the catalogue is 0.20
